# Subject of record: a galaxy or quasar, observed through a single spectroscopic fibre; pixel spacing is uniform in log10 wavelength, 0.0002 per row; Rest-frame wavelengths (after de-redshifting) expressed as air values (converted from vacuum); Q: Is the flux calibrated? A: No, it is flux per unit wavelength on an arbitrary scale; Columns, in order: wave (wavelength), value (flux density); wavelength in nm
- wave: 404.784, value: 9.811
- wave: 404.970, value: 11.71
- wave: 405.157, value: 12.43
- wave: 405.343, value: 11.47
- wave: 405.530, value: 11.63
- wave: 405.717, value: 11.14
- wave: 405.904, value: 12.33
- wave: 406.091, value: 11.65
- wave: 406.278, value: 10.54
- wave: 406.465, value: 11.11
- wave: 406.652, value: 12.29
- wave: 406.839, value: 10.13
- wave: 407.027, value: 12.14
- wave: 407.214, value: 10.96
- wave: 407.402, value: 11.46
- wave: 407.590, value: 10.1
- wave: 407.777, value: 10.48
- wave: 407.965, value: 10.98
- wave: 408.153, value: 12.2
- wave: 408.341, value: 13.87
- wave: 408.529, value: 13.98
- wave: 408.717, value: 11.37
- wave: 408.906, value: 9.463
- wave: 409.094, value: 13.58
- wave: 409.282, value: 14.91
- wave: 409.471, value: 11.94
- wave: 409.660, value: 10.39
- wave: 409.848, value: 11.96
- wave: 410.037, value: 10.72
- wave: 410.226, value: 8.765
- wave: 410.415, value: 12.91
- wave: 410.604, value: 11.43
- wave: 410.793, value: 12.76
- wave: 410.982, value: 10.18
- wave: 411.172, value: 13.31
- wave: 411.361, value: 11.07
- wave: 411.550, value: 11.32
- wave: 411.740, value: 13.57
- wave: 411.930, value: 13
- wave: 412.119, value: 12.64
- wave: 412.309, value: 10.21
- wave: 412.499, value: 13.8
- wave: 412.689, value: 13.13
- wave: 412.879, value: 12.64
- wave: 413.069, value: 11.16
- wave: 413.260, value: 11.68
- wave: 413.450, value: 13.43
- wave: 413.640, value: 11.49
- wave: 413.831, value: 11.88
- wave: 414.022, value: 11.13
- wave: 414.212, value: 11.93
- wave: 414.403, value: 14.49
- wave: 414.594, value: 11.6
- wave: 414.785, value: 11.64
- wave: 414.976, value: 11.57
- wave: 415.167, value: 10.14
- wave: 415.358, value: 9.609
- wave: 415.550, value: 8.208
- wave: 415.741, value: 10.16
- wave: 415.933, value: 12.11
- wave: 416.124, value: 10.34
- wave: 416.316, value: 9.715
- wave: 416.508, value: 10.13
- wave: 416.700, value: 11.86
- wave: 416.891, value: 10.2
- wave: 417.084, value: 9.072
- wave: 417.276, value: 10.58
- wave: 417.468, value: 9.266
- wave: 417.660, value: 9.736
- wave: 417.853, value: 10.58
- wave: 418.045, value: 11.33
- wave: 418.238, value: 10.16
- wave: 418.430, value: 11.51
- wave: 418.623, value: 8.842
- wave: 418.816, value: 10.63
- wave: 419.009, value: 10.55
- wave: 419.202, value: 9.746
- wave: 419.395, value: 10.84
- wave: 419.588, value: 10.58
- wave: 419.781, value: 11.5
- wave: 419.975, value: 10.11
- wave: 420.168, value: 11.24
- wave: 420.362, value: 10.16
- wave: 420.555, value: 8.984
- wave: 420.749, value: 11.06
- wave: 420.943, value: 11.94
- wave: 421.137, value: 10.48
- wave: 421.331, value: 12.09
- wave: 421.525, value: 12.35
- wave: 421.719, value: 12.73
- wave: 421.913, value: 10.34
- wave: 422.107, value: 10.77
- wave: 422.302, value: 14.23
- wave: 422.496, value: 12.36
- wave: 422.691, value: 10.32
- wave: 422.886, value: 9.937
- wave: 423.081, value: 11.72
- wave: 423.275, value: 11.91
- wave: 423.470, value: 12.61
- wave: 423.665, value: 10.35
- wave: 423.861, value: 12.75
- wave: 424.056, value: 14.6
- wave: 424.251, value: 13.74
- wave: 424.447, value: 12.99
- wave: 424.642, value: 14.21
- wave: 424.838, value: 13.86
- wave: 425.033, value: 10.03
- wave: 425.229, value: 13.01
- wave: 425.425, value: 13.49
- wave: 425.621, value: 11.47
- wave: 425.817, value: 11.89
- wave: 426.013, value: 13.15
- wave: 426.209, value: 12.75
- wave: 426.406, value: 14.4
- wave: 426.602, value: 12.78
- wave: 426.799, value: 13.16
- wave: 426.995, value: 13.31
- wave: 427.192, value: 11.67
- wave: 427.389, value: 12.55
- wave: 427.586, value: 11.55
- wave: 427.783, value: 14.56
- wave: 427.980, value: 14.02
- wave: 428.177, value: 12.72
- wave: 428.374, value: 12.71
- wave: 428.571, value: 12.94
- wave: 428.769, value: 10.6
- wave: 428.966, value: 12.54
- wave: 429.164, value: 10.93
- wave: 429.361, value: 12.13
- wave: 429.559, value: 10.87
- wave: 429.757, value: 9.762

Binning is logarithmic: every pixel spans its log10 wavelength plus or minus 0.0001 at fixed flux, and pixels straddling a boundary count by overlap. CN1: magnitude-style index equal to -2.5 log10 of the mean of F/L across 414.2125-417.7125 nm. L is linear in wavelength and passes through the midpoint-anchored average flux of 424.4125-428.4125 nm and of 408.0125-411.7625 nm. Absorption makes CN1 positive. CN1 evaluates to 0.16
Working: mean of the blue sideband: 11.9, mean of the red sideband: 12.9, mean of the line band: 10.6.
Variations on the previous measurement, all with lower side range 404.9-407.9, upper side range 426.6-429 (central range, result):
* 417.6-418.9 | 0.163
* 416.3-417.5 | 0.178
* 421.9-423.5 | 0.070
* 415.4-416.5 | 0.185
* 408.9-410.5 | -0.018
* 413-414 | -0.008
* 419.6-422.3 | 0.103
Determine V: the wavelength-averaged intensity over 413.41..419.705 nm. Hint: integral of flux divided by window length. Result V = 10.7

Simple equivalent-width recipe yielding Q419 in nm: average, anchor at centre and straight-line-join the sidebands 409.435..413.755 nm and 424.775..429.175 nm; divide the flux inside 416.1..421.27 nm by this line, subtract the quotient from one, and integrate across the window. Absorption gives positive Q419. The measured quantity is 0.765 nm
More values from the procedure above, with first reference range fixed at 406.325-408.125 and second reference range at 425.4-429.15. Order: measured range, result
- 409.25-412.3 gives -0.117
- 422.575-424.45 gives 0.053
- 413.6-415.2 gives -0.023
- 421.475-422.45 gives 0.015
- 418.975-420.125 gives 0.142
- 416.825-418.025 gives 0.194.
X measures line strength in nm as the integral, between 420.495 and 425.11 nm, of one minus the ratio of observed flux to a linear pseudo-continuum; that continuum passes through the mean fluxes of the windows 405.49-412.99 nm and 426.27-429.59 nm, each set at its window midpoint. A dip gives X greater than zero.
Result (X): 0.15 nm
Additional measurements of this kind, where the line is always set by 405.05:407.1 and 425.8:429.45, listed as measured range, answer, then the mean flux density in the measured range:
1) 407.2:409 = 0.02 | 11.5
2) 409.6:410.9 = 0.05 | 11.3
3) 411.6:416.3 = 0.10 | 11.7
